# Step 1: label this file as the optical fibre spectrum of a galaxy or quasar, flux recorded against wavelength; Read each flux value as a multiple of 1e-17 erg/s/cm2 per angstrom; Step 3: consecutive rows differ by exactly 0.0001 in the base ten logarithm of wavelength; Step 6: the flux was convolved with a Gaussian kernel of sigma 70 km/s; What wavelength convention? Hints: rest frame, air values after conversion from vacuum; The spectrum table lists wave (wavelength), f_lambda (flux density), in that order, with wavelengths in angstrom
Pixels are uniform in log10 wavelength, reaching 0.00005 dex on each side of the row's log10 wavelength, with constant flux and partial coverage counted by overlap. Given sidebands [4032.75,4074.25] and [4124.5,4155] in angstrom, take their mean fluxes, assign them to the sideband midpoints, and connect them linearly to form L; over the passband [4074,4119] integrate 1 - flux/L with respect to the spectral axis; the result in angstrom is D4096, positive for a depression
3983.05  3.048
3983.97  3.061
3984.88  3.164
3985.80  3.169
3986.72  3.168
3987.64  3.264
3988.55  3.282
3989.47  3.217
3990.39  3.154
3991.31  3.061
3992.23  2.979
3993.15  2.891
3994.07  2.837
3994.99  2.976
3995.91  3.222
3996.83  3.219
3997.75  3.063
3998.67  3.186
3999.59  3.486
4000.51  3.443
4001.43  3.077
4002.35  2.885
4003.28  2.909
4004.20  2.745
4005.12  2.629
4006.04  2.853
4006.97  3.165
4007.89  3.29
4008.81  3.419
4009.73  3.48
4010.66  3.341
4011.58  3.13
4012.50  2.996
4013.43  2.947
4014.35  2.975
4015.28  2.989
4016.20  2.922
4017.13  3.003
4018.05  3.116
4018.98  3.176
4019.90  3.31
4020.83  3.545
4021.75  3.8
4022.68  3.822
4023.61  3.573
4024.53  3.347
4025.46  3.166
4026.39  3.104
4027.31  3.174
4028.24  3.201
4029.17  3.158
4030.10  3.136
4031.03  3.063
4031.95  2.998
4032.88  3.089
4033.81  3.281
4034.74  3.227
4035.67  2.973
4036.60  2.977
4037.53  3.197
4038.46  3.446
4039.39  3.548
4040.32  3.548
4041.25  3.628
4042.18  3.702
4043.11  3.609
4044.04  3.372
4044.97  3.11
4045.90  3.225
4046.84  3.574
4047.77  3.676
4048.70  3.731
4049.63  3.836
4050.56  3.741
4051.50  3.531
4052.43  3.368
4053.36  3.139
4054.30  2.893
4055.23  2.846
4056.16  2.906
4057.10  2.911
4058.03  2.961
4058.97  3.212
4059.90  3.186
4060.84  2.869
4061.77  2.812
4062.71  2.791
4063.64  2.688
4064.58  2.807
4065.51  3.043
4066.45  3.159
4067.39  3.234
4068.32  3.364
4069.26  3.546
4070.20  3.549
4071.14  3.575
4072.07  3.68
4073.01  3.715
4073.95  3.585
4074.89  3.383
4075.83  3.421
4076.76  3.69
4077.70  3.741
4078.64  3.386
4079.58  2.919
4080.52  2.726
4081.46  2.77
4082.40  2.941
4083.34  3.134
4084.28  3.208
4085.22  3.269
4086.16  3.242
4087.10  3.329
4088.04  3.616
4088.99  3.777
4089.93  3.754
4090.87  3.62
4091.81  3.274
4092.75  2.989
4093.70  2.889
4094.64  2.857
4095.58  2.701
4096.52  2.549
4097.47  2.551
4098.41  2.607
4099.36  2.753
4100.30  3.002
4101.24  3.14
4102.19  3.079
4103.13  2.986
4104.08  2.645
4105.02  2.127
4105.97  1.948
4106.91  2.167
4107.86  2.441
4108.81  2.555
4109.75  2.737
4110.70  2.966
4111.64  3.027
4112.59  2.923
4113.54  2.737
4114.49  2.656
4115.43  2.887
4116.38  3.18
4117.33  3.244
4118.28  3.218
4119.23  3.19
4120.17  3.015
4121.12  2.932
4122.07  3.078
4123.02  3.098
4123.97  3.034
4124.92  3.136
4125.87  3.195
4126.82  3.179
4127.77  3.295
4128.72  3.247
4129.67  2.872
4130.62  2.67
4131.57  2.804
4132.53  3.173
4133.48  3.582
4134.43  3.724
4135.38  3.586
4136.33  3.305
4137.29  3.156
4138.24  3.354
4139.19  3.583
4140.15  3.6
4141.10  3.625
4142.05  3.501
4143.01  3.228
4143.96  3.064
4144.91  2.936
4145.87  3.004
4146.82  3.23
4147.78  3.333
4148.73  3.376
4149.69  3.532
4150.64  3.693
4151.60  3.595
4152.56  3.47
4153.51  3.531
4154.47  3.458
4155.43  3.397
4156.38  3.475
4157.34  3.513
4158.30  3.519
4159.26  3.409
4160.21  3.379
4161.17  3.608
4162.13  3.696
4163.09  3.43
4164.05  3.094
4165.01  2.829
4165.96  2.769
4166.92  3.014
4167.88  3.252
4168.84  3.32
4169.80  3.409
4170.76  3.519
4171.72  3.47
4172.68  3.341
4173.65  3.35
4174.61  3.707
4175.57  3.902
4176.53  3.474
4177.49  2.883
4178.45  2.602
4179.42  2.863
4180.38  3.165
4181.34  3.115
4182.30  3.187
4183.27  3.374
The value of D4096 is 4.1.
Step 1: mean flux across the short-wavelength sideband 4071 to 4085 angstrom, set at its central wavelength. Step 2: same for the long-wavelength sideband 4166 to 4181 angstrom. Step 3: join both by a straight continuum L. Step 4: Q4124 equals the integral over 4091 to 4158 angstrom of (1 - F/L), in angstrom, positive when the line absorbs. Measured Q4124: 4.2 angstrom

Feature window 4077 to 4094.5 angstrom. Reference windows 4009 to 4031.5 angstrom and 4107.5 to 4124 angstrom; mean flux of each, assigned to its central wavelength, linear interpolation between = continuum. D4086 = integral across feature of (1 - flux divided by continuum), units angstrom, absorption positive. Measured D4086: -1.3 angstrom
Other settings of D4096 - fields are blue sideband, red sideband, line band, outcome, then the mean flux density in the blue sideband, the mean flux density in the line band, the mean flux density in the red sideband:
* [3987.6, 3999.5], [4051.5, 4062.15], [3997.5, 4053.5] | -3.55 angstrom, 3.11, 3.27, 3.04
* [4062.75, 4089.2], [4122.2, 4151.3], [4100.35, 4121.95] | 3.04 angstrom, 3.29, 2.82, 3.27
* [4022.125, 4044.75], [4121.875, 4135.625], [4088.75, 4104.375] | 1.05 angstrom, 3.31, 3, 3.17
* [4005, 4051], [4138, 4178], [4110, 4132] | 2.17 angstrom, 3.29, 3.02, 3.38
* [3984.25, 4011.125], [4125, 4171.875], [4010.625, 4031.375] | -0.40 angstrom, 3.12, 3.22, 3.32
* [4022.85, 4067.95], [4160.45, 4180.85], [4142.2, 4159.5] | -0.60 angstrom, 3.23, 3.38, 3.27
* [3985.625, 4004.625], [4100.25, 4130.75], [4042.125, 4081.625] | -3.79 angstrom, 3.11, 3.28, 2.9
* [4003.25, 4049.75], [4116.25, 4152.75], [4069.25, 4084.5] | -0.42 angstrom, 3.26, 3.35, 3.26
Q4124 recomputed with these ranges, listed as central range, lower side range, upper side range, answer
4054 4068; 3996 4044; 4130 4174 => 1.3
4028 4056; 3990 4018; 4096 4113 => -3.8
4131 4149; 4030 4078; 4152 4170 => 0.1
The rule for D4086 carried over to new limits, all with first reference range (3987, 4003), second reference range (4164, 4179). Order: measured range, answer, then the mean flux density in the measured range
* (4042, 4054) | -1.3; 3.49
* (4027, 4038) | 0.1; 3.12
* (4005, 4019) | 0.2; 3.1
